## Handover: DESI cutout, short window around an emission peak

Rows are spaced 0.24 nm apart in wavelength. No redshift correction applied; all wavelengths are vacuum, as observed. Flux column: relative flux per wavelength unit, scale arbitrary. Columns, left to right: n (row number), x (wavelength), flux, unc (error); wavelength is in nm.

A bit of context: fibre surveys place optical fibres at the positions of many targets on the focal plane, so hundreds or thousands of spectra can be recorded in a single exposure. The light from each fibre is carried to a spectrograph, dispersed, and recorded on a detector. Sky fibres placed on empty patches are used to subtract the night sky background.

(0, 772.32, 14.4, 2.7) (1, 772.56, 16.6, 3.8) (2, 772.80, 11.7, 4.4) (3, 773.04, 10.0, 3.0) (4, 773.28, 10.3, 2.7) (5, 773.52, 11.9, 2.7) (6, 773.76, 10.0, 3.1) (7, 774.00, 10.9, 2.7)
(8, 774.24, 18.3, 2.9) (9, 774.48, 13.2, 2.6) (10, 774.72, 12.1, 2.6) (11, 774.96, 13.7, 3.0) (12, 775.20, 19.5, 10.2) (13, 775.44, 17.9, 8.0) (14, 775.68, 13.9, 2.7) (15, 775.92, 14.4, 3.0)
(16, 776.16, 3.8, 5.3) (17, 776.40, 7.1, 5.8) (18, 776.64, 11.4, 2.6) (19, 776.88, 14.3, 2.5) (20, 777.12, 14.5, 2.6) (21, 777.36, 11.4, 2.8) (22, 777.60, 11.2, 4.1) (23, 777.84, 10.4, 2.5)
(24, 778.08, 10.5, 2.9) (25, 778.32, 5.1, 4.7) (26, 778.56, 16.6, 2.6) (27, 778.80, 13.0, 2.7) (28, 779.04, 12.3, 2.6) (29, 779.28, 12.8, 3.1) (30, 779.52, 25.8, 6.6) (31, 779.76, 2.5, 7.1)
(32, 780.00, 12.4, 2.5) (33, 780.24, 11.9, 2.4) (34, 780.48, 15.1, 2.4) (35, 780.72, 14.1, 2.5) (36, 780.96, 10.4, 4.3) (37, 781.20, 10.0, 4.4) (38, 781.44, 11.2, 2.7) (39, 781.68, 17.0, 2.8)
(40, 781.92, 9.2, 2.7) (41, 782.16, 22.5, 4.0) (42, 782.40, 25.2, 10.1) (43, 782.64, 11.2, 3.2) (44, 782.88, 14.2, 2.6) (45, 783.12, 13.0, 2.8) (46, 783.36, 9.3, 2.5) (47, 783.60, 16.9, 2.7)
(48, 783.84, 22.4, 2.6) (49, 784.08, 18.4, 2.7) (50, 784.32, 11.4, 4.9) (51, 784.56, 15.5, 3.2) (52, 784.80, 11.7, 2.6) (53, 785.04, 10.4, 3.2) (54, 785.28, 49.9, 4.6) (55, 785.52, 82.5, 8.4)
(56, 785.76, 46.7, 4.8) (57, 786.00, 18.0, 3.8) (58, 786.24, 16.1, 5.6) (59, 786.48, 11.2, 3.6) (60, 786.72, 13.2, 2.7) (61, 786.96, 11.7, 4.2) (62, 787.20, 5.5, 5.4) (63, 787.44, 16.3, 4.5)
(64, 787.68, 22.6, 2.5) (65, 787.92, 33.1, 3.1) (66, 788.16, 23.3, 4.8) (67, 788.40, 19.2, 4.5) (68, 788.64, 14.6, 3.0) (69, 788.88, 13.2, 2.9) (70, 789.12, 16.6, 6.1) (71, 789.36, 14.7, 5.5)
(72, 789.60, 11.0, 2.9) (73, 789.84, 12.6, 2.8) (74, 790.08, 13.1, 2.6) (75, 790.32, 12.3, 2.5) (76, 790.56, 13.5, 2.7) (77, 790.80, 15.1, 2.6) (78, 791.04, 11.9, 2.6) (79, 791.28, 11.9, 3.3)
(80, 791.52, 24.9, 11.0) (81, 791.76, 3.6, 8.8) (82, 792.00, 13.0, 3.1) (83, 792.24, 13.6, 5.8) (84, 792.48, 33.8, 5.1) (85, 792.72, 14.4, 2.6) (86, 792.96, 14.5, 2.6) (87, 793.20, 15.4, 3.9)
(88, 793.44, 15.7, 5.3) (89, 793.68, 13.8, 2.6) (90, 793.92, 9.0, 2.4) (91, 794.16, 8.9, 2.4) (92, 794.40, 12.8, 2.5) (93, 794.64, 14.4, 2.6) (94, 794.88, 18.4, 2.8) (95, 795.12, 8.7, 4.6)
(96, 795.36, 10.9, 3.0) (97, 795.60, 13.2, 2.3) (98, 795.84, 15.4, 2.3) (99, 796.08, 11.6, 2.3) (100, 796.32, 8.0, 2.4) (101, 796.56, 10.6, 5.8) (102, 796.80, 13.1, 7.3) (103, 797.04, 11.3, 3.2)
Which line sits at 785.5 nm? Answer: H-alpha 6563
